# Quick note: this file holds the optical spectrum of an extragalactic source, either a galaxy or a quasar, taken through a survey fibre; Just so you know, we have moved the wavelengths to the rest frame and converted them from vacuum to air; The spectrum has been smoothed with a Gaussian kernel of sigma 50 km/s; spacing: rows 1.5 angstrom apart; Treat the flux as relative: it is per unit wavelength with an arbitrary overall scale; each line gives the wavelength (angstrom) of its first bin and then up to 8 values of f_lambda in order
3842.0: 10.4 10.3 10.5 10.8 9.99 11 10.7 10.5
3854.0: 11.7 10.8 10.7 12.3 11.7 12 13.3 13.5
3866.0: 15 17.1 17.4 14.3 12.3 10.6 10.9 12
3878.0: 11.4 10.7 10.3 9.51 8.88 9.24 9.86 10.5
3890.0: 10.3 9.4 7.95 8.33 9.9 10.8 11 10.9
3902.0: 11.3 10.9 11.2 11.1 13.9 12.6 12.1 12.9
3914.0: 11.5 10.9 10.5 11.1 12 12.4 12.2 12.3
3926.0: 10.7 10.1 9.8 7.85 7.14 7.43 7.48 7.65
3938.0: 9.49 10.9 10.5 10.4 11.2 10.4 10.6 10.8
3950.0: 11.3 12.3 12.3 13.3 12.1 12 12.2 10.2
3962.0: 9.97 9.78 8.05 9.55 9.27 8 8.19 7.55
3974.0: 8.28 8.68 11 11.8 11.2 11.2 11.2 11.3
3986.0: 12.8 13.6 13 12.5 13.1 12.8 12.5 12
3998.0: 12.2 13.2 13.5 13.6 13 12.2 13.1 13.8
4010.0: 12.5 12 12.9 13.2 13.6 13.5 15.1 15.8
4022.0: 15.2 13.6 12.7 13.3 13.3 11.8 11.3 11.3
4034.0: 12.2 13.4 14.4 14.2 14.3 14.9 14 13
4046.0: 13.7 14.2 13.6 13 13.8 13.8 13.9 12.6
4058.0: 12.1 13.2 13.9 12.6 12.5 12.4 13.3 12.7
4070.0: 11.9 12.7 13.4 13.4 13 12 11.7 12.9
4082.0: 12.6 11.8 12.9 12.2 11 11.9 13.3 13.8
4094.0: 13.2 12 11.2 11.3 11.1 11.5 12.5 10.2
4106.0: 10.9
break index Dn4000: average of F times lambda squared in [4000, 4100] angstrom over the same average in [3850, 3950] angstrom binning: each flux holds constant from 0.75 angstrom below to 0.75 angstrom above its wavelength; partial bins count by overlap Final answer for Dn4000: 1.3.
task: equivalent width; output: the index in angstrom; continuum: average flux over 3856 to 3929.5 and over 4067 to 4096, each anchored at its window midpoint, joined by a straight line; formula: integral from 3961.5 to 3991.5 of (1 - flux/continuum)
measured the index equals 4.0 angstrom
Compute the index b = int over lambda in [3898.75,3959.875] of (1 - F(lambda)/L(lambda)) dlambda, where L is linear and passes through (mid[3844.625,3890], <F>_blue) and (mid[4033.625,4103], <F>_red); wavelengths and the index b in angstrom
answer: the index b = 5.47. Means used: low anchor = 11.6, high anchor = 12.9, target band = 10.9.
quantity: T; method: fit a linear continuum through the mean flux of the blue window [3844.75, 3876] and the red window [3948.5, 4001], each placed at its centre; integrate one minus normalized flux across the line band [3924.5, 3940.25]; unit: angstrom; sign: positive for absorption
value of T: 3.5 angstrom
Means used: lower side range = 12.3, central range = 9.02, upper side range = 11.2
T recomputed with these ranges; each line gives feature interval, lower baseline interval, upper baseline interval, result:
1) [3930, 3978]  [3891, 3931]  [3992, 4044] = 8.05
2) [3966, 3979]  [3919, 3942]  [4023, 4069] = 2.35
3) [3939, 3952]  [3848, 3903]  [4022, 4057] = 1.37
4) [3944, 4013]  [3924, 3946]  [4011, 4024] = 2.21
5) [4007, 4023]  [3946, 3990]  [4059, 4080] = -2.79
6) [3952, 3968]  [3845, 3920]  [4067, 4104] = 1.16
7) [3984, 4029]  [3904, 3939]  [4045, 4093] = -4.70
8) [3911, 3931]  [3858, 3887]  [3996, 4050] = 2.18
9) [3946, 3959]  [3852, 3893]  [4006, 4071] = 0.64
